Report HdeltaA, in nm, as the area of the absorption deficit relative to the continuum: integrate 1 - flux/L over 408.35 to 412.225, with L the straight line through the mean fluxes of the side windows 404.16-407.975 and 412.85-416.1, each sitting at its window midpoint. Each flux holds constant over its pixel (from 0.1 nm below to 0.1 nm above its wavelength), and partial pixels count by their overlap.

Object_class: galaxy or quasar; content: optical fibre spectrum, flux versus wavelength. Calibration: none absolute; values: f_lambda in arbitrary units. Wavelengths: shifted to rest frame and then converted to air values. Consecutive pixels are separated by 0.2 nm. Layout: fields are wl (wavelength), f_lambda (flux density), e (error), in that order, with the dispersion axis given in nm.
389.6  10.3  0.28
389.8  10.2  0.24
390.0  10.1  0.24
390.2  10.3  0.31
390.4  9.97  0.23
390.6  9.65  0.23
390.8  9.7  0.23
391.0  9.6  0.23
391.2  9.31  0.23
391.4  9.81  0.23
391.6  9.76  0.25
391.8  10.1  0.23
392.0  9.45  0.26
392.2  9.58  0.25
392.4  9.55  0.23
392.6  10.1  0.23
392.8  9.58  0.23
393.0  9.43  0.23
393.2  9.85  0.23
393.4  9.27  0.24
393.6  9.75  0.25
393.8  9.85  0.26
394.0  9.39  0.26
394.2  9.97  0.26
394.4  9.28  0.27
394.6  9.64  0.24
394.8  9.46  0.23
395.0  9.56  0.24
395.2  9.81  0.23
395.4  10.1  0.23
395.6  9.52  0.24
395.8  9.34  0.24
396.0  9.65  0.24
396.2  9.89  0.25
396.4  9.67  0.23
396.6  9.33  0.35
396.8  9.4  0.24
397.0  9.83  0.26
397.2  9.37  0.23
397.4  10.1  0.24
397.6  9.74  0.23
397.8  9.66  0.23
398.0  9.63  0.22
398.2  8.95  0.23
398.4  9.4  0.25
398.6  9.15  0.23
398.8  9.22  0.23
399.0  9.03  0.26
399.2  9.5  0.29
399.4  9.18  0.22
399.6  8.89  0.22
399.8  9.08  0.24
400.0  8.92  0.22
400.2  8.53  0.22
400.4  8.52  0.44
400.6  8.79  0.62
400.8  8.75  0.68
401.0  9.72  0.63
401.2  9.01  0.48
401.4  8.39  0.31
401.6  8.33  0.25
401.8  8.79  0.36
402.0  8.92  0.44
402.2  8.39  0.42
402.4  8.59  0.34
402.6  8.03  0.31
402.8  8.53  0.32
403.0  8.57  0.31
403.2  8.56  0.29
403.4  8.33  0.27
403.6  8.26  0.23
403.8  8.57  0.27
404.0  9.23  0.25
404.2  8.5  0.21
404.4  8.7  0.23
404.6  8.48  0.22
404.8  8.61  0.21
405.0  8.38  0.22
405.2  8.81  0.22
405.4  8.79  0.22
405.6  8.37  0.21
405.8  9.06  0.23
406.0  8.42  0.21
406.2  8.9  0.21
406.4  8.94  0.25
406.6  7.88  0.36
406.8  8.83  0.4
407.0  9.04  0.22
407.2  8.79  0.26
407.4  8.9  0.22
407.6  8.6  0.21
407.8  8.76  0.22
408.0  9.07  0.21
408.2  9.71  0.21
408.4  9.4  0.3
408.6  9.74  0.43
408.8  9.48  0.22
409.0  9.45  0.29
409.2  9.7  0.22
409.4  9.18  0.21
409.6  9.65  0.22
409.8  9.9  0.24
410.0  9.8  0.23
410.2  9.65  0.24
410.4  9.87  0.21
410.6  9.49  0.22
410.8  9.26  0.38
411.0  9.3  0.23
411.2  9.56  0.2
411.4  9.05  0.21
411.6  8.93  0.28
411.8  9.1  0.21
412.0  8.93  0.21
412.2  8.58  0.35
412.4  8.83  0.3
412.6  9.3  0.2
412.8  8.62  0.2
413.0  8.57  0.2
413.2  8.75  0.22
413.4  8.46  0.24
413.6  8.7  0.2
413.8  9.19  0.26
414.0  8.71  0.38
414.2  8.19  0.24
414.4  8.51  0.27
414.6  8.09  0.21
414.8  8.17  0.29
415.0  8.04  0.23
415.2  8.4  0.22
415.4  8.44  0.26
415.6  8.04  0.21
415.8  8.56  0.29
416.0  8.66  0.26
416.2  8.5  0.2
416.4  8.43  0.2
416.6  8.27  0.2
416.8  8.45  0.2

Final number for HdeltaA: -0.380 nm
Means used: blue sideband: 8.68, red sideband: 8.47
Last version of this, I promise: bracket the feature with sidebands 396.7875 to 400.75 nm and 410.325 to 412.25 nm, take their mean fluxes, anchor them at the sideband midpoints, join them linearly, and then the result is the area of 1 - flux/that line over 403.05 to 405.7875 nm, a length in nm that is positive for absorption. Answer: 0.19 nm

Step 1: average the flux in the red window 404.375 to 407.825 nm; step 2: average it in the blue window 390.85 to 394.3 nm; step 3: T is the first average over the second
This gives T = 0.90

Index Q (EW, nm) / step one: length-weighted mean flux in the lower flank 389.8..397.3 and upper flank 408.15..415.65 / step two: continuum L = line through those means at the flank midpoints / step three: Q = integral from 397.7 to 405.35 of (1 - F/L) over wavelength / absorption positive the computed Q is 0.47 nm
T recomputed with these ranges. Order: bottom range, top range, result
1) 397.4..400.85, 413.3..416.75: 0.92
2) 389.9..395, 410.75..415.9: 0.90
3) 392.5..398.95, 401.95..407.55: 0.90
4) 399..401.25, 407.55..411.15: 1.05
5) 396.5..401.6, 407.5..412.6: 1.01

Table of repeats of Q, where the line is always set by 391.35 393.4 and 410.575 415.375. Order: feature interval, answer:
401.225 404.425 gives 0.23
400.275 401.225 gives 0.04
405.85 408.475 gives 0.05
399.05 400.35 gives 0.05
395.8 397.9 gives -0.03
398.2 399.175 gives 0.02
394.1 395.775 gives -0.01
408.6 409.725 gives -0.07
